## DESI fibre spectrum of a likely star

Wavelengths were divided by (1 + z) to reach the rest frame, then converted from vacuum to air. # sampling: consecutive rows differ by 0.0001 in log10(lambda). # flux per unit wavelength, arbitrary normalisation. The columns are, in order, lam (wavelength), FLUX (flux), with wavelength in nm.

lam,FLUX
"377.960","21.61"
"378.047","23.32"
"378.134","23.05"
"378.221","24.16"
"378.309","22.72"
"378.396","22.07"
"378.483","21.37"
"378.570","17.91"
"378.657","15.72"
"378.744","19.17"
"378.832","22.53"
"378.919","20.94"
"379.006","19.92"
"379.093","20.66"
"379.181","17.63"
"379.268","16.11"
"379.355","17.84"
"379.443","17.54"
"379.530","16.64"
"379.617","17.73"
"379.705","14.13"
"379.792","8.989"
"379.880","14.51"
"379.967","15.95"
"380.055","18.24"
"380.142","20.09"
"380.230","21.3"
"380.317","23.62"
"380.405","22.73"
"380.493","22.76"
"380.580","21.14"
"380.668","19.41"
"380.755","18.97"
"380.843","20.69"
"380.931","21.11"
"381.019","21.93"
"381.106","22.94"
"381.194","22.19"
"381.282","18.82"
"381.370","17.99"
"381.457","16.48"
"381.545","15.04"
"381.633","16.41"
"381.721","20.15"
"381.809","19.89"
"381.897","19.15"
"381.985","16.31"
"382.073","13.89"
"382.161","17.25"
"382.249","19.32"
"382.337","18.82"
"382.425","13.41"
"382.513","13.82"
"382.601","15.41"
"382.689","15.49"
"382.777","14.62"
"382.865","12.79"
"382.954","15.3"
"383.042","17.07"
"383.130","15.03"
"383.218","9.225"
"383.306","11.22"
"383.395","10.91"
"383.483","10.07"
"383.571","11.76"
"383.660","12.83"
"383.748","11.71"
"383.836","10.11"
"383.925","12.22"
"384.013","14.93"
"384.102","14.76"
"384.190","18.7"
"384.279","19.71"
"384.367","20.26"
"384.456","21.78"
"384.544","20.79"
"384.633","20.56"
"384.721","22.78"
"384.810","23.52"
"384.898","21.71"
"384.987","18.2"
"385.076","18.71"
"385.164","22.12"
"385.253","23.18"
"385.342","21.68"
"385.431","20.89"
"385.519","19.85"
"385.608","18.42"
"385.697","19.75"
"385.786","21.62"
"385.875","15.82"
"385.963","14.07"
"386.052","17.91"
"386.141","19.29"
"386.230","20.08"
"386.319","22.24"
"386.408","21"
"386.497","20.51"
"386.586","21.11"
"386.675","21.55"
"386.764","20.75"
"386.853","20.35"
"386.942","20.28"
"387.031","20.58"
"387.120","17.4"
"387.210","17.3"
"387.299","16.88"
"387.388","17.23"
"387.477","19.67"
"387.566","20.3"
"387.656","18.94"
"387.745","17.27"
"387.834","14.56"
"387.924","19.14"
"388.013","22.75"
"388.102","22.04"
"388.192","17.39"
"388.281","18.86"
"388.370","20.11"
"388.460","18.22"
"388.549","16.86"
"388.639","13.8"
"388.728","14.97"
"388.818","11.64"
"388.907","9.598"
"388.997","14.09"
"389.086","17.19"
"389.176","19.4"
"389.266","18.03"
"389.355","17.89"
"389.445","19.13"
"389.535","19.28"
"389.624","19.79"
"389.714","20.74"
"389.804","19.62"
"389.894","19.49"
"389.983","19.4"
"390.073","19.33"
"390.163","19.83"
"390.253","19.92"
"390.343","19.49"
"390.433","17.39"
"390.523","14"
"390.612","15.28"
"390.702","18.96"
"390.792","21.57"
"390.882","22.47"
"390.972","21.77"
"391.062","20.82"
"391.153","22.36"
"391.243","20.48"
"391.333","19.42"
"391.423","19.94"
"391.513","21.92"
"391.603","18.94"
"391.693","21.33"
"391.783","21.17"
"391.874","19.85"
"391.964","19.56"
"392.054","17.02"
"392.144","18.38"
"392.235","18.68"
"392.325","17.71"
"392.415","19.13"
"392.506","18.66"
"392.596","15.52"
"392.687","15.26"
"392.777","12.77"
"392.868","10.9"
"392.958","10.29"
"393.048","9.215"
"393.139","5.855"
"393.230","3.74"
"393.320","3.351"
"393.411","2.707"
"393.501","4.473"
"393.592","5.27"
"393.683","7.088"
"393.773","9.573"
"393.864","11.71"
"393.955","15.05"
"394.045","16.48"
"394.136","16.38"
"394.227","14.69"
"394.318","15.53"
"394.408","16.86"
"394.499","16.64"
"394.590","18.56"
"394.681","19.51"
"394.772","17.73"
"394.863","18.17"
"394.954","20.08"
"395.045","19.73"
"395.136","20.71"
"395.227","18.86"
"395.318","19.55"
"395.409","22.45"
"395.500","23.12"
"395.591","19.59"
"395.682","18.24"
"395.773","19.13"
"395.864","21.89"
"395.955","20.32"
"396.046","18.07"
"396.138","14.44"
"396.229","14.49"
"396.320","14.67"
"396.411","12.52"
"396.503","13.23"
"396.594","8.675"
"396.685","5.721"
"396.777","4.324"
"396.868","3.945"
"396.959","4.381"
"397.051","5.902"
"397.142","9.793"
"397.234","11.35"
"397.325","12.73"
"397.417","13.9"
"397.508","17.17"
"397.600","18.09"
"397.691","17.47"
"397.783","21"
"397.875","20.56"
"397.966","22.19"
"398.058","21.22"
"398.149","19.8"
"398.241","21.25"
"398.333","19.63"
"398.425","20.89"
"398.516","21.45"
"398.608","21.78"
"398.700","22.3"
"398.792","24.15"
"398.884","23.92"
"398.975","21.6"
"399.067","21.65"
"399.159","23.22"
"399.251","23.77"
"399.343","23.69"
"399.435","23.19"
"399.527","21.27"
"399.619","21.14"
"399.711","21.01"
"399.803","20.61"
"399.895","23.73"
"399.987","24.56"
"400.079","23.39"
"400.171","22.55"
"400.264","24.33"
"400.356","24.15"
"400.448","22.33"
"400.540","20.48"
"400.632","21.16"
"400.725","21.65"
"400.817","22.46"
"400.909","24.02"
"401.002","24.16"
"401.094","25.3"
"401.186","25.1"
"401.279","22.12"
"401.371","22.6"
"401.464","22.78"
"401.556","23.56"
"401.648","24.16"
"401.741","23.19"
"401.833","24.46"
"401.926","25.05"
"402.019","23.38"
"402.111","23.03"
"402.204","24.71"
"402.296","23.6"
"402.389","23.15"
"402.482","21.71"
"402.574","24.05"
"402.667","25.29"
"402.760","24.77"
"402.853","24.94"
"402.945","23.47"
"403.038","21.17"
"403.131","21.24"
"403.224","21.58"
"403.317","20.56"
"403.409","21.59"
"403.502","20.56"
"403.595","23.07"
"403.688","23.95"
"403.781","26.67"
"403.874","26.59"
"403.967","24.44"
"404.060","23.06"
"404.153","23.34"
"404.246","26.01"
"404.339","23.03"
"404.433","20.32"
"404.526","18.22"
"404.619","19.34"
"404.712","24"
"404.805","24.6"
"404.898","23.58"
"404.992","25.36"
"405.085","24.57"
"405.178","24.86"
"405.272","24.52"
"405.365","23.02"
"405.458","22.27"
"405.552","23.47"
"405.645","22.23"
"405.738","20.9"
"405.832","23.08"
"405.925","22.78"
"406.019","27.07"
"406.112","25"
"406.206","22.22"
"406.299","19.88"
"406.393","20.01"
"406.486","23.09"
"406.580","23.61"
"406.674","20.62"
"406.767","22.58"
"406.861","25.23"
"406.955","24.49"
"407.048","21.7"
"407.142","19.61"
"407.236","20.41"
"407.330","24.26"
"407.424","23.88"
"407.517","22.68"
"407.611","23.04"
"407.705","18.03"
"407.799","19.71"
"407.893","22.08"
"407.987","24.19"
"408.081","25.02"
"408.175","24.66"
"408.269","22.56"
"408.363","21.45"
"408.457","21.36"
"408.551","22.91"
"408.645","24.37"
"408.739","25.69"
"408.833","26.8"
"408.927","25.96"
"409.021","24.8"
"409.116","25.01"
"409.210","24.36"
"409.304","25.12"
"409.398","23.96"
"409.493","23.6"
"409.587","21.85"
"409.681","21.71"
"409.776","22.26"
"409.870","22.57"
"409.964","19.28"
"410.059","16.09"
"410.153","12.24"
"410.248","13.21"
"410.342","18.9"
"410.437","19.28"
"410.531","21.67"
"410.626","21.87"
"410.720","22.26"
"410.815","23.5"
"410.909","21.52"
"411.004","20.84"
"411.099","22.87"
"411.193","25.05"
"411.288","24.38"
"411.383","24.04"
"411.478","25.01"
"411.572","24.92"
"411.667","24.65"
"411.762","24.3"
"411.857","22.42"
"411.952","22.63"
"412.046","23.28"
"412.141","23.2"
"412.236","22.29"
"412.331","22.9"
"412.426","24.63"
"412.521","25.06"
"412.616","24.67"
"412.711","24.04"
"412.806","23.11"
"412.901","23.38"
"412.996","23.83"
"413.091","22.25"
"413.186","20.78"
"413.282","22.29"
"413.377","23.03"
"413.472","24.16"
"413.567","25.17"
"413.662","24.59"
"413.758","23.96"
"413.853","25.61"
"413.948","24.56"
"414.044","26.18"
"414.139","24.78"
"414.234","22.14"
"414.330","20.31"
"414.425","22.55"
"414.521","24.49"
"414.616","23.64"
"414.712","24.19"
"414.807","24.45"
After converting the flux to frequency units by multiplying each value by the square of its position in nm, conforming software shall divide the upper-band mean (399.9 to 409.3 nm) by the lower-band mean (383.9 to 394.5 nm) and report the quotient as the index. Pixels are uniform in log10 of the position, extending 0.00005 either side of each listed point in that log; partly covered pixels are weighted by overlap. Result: 1.43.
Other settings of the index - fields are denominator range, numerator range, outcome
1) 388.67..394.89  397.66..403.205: 1.47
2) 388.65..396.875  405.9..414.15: 1.54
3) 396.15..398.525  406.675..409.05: 1.69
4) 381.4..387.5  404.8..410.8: 1.44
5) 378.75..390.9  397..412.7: 1.37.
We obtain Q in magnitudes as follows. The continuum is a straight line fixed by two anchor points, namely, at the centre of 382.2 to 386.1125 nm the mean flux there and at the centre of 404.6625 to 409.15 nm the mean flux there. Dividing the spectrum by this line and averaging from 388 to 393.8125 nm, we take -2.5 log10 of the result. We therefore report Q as 0.14 mag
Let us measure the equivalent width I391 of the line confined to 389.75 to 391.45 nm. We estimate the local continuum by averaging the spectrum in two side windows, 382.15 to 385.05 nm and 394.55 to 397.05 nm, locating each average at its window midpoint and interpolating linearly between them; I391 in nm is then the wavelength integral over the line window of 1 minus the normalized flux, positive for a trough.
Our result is -0.395 nm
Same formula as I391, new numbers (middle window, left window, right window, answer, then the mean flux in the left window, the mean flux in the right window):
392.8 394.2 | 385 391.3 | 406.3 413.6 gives 0.77 nm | 18.9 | 22.6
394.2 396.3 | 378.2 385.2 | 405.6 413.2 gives 0.16 nm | 17.7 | 22.6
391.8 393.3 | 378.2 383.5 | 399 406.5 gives 0.45 nm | 17.8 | 23.1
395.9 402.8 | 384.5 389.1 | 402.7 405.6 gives 0.68 nm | 19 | 23.2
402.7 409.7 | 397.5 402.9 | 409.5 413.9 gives -0.18 nm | 22.6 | 22.4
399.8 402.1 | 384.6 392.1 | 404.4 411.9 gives -0.21 nm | 19.2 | 22.6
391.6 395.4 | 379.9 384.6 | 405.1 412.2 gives 0.90 nm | 17.1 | 22.6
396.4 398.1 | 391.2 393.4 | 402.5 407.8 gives 0.52 nm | 15.6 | 22.9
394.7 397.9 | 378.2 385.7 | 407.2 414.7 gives 0.77 nm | 17.9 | 22.9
